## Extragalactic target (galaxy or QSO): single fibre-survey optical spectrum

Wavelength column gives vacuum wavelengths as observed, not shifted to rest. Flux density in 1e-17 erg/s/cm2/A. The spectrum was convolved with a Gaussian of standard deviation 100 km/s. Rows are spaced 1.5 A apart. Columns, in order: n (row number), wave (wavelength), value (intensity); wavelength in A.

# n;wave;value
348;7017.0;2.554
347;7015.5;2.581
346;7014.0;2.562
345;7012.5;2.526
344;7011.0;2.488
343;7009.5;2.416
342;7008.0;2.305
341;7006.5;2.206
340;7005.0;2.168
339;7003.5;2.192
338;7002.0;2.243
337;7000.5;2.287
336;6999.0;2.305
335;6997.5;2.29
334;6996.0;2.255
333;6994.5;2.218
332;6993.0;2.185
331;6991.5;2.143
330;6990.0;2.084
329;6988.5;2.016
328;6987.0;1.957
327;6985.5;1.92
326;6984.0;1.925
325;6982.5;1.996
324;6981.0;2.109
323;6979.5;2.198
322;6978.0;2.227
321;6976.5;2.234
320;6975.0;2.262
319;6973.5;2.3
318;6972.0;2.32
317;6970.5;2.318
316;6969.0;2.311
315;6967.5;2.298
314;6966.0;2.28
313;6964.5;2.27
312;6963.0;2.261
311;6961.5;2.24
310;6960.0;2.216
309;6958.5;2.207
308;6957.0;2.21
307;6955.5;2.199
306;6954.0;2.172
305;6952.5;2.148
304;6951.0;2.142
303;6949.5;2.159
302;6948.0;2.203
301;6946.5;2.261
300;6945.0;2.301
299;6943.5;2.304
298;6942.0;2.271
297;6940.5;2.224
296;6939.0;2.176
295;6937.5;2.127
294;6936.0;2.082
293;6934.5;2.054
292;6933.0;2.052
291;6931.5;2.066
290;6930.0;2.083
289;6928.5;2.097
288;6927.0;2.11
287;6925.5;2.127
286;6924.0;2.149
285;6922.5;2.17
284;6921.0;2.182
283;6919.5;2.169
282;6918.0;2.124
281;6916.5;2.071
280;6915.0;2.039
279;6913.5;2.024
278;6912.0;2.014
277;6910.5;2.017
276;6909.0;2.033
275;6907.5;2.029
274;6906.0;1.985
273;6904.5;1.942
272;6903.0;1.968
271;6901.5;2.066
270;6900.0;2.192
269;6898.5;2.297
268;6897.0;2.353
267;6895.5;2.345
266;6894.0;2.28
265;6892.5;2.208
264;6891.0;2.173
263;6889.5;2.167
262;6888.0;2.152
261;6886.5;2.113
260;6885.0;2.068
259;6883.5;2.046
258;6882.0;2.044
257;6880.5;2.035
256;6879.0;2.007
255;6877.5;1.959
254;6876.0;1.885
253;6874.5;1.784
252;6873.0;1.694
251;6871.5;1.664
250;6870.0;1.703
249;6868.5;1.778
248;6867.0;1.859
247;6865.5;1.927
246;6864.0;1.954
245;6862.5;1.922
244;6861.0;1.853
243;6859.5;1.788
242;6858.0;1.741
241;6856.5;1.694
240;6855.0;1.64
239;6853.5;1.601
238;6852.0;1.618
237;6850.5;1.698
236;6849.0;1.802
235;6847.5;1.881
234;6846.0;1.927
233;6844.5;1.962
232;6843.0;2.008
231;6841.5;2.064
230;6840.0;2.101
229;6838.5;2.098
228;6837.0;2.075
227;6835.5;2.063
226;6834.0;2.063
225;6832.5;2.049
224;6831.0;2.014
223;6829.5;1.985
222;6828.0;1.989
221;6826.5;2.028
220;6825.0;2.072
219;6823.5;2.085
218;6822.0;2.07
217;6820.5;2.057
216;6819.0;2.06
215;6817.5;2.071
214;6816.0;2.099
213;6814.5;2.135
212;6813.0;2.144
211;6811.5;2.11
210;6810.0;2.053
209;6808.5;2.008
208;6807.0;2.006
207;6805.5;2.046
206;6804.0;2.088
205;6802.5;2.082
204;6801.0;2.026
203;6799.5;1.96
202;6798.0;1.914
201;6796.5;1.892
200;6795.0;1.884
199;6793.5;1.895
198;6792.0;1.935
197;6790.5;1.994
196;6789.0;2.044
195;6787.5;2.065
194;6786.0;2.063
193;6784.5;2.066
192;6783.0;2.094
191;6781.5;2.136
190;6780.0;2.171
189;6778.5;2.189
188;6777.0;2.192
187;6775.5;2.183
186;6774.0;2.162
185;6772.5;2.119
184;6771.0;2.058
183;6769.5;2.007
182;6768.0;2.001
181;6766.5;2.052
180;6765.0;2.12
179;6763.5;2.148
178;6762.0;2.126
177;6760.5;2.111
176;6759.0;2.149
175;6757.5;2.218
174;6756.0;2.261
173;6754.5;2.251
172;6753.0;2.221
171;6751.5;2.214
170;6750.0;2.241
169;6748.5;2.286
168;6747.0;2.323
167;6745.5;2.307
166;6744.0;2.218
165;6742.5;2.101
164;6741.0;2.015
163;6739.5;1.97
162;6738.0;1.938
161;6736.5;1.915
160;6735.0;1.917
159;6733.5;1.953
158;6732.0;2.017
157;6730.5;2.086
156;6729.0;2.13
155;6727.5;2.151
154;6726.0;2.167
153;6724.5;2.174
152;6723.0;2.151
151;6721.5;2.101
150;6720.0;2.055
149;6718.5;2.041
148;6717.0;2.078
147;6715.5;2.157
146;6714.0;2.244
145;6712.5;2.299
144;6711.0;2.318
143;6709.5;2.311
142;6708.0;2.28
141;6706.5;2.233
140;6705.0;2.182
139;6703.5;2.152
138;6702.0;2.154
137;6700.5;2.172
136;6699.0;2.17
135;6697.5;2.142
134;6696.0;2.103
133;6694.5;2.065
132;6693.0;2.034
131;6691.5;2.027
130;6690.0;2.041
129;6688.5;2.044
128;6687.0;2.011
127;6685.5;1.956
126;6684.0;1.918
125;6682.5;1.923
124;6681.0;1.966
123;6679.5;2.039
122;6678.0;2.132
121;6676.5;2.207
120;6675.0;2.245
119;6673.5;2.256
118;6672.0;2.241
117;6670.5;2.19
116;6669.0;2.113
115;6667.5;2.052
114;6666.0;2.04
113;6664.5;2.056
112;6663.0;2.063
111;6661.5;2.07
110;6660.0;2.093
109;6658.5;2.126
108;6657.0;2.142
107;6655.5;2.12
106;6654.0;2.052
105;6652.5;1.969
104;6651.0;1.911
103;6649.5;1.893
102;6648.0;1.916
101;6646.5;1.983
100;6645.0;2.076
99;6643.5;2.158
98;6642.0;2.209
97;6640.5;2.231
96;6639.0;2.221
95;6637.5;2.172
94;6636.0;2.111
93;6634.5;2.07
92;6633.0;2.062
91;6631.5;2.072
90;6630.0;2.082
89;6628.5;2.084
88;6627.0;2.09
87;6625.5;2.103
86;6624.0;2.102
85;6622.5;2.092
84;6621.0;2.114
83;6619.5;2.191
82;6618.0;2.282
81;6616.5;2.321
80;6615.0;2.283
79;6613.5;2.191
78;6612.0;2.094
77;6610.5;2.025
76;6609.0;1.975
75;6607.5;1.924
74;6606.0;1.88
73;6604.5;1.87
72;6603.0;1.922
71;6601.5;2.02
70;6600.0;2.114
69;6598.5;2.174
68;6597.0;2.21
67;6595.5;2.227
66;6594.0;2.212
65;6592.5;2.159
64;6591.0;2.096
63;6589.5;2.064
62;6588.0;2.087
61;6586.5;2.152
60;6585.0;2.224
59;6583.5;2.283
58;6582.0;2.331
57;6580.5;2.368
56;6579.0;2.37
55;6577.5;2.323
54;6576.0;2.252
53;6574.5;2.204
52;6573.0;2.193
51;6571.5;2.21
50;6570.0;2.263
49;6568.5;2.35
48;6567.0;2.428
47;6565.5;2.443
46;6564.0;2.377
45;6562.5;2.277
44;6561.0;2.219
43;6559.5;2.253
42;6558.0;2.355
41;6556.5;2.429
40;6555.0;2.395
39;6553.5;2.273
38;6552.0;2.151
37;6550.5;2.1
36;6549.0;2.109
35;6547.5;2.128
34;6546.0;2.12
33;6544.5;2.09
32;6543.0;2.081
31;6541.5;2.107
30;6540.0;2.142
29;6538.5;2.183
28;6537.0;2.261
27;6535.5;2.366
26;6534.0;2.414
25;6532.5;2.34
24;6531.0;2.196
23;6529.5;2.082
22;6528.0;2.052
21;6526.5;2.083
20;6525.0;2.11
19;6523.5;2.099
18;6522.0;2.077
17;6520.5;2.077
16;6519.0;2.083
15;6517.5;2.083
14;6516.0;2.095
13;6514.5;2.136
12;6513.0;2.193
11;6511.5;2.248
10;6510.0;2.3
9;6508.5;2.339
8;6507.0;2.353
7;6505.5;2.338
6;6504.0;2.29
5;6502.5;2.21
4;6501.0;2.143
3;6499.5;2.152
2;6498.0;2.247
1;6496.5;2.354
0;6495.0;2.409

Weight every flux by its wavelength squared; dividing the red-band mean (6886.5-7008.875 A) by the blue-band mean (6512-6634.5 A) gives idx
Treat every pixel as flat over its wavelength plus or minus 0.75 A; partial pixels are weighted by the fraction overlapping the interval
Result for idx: 1.11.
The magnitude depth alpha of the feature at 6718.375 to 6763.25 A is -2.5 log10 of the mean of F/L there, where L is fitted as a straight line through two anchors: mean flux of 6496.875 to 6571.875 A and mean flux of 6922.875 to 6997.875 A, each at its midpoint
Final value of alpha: 0.03 mag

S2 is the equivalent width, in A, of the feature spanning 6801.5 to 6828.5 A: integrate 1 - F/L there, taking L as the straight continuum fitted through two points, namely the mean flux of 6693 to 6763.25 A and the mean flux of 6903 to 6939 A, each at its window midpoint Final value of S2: 0.62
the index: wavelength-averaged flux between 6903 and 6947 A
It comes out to 2.11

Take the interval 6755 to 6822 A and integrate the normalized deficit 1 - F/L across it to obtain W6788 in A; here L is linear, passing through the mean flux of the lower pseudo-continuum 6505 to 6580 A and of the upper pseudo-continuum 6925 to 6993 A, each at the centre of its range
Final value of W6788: 3.6 A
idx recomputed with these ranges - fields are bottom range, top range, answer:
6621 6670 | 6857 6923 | 1.04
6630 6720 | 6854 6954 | 1.04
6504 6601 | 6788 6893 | 0.97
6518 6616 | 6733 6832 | 1.02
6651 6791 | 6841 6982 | 1.03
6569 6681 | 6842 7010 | 1.07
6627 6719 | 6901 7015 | 1.12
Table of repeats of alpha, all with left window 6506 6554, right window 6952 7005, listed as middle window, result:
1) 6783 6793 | 0.08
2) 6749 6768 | 0.01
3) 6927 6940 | 0.05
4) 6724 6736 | 0.06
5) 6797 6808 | 0.09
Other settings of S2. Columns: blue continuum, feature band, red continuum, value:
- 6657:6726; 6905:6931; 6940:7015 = 1.5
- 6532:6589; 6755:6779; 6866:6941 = 0.0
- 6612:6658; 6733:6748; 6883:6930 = 0.3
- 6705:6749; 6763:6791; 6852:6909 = -0.2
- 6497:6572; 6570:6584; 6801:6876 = -0.7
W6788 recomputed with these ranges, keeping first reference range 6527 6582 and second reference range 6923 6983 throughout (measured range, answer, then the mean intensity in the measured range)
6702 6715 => -0.1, 2.24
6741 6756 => -0.1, 2.23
